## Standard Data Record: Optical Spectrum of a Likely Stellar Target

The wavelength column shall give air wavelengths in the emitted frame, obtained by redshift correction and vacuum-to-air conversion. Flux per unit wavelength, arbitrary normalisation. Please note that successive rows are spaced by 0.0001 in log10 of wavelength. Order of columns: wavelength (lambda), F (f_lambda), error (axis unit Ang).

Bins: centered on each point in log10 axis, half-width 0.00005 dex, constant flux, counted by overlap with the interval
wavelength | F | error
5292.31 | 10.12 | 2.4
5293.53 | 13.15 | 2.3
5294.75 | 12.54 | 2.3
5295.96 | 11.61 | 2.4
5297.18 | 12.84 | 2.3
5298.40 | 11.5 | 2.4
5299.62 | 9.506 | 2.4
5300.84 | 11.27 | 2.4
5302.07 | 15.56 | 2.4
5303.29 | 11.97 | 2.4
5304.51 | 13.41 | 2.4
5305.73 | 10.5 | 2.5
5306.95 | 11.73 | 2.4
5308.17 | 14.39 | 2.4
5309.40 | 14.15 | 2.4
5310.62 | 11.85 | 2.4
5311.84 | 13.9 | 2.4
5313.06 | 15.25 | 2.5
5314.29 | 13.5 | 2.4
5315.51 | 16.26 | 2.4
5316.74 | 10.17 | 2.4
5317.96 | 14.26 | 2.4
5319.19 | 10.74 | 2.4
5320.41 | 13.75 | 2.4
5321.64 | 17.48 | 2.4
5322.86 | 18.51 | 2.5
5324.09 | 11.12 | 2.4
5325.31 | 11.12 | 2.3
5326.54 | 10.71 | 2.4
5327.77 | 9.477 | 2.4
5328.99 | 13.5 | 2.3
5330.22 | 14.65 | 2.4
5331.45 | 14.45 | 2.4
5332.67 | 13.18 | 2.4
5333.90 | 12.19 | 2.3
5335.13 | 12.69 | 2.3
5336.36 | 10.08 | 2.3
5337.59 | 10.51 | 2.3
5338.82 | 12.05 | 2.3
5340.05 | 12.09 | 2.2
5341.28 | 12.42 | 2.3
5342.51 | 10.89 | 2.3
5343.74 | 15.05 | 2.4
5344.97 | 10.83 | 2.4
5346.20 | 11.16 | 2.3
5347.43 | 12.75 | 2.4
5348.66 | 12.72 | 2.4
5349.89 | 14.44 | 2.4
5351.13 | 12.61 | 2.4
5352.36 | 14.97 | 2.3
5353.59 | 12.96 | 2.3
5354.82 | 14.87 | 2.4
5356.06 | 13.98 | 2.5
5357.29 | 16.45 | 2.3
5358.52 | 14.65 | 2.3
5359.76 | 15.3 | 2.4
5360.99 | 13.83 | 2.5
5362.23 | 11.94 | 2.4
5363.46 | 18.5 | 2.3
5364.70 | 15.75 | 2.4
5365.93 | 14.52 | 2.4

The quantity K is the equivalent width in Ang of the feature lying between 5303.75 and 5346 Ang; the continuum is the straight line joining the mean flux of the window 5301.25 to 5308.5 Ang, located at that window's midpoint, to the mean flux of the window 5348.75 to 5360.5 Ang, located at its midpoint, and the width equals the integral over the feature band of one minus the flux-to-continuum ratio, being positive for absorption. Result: 1.9 Ang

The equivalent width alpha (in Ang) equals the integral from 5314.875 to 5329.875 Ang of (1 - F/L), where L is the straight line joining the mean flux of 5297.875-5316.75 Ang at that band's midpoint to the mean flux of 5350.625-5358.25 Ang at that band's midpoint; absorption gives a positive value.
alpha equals 0.3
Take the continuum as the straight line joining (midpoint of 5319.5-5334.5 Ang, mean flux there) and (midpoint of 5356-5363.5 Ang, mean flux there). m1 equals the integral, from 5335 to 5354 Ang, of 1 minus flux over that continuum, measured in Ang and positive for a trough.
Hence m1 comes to 2.3 Ang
